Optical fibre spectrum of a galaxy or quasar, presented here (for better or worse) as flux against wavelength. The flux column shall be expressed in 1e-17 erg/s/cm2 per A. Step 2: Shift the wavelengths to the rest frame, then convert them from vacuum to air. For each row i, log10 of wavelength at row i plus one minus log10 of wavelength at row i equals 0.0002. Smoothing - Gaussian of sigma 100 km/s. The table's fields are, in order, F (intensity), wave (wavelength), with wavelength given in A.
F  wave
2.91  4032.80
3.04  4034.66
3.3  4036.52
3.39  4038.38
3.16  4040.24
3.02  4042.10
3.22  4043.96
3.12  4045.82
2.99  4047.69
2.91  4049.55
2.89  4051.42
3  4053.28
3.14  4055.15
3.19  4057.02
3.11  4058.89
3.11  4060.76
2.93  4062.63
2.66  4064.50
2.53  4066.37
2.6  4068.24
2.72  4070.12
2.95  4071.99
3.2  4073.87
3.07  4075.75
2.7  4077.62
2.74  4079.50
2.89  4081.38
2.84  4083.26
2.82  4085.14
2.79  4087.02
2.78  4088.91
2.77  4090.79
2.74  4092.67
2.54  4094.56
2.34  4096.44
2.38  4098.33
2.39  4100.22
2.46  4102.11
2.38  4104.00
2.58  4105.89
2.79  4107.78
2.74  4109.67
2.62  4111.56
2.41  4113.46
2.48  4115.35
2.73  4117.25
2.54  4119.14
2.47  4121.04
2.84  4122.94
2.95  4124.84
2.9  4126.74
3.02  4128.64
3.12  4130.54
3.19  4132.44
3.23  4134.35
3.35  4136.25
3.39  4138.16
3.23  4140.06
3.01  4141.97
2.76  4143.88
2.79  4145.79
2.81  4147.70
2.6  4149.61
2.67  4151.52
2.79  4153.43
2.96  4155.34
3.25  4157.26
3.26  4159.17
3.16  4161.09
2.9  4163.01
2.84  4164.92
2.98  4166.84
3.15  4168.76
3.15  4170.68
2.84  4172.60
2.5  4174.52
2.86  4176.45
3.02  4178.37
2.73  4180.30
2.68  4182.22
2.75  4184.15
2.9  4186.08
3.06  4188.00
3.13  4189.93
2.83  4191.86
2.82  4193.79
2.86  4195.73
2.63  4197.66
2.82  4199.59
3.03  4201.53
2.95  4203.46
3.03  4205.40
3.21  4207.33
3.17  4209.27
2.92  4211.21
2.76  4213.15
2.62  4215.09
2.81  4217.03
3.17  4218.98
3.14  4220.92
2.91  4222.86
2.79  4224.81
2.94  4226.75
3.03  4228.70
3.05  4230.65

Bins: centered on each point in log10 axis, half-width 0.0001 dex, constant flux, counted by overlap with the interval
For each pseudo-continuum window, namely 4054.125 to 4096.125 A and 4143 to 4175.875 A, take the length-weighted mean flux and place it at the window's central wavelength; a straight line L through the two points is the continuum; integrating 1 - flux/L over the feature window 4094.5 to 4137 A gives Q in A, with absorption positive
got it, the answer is 2.37 A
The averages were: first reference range 2.85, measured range 2.72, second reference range 2.91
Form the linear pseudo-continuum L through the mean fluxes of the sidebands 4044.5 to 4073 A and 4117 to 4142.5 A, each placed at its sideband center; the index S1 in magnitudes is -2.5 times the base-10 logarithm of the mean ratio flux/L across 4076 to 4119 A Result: 0.13 mag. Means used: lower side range 2.93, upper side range 3.01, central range 2.64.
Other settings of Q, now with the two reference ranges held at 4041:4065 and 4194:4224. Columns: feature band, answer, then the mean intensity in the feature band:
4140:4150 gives 0.4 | 2.85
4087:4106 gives 2.9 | 2.55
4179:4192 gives 0.3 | 2.88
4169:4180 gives 0.3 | 2.88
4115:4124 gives 1.1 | 2.62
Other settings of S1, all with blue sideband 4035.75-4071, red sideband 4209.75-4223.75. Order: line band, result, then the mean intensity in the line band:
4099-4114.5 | 0.17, 2.54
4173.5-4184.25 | 0.07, 2.76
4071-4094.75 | 0.05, 2.84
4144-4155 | 0.08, 2.75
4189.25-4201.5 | 0.03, 2.85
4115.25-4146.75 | 0.00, 2.95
